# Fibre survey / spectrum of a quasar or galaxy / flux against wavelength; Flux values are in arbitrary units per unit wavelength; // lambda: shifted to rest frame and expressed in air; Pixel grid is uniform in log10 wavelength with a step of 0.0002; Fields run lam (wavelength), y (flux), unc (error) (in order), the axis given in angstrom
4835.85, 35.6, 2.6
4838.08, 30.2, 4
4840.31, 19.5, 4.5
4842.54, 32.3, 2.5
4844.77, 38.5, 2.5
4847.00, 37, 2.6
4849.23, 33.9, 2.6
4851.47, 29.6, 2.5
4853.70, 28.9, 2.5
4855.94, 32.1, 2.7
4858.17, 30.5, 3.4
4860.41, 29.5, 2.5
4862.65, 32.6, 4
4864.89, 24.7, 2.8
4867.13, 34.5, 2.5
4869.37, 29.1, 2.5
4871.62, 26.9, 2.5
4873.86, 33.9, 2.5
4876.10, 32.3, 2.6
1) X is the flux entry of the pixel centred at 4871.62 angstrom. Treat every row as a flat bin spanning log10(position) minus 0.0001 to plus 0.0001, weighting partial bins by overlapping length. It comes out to 26.9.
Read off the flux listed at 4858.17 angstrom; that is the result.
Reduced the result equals 30.5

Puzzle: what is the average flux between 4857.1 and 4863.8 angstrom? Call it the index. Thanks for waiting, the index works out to 30.8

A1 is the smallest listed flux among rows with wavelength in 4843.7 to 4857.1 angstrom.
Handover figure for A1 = 28.9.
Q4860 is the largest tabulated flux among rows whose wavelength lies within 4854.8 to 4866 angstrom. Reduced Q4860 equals 32.6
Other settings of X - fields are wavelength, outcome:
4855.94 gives 32.1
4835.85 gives 35.6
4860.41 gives 29.5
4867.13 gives 34.5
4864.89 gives 24.7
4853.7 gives 28.9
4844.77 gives 38.5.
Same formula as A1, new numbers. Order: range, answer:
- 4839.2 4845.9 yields 19.5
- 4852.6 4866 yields 24.7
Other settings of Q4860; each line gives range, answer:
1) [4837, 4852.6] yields 38.5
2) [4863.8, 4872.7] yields 34.5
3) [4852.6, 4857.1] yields 32.1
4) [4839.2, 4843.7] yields 32.3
